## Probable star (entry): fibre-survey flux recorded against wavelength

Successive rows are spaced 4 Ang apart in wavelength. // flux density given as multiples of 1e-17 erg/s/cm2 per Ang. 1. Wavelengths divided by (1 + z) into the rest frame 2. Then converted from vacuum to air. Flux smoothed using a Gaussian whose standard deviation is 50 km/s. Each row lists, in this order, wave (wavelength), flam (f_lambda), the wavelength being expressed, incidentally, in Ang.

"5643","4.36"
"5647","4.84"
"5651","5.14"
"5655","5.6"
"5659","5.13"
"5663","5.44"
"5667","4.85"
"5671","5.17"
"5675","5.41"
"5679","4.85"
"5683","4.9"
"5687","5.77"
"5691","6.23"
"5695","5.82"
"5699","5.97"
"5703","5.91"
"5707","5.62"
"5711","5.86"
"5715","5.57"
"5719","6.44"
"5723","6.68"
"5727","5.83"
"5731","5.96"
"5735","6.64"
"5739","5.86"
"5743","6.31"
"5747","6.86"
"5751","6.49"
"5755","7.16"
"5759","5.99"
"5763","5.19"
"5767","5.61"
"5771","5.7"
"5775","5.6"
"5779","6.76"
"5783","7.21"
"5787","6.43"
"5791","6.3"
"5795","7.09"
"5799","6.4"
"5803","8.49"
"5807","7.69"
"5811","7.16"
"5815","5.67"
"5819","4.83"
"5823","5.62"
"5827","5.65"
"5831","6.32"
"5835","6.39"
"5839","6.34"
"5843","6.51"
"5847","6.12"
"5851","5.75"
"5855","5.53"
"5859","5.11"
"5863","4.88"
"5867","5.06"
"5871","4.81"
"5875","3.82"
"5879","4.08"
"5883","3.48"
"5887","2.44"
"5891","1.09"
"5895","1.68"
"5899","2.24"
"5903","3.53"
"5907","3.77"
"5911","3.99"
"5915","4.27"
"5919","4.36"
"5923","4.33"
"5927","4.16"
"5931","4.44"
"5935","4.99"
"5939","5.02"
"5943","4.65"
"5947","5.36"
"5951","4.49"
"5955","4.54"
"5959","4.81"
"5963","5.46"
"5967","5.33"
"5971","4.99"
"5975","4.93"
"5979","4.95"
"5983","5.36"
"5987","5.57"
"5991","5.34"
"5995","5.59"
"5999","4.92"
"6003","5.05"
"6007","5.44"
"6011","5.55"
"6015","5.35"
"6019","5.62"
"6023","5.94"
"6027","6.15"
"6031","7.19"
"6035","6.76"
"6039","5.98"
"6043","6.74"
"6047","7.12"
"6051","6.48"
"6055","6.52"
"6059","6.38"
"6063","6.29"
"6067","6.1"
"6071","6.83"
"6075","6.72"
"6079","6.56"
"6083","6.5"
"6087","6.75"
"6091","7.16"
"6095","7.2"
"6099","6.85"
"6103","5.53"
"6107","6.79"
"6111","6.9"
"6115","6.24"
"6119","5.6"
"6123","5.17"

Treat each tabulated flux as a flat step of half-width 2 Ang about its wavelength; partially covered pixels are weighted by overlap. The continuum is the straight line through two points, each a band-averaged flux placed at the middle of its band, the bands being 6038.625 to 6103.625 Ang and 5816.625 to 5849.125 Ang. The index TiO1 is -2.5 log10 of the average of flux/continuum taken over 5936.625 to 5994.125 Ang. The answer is 0.24 mag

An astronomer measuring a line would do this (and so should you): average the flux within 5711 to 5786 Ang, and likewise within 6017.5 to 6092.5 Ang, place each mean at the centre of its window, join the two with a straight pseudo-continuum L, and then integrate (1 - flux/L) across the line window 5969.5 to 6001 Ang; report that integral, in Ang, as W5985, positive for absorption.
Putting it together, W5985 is 6.0 Ang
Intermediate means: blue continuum 6.21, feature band 5.21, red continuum 6.52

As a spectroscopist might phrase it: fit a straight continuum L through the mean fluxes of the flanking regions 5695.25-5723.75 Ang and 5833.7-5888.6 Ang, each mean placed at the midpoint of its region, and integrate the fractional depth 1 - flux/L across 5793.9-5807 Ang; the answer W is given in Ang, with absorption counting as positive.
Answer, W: -4.9 Ang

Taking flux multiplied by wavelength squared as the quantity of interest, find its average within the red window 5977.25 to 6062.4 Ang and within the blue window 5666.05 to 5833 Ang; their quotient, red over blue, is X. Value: 1.06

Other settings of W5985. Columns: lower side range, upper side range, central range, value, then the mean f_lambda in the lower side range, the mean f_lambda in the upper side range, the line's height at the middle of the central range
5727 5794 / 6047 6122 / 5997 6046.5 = 4.15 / 6.25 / 6.52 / 6.47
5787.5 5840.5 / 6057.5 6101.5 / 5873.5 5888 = 6.67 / 6.46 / 6.66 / 6.51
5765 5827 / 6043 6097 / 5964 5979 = 3.38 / 6.41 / 6.67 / 6.57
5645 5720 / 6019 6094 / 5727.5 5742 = -1.27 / 5.49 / 6.55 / 5.64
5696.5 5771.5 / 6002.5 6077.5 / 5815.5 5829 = 1.62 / 6.09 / 6.25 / 6.14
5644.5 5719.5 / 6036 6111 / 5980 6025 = 6.85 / 5.47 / 6.59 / 6.39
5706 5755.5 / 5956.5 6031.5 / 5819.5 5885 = 5.95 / 6.24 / 5.41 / 5.85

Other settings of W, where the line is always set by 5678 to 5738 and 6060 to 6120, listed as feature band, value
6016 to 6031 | 0.92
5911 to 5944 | 9.35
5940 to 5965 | 5.62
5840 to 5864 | 1.66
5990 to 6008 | 3.20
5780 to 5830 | -4.06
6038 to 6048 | -0.25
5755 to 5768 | 0.31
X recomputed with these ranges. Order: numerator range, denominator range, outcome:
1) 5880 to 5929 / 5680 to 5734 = 0.60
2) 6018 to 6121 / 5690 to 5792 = 1.18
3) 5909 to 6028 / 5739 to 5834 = 0.84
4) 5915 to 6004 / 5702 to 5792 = 0.86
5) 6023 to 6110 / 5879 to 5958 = 1.79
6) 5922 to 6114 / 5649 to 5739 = 1.14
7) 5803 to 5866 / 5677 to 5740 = 1.07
